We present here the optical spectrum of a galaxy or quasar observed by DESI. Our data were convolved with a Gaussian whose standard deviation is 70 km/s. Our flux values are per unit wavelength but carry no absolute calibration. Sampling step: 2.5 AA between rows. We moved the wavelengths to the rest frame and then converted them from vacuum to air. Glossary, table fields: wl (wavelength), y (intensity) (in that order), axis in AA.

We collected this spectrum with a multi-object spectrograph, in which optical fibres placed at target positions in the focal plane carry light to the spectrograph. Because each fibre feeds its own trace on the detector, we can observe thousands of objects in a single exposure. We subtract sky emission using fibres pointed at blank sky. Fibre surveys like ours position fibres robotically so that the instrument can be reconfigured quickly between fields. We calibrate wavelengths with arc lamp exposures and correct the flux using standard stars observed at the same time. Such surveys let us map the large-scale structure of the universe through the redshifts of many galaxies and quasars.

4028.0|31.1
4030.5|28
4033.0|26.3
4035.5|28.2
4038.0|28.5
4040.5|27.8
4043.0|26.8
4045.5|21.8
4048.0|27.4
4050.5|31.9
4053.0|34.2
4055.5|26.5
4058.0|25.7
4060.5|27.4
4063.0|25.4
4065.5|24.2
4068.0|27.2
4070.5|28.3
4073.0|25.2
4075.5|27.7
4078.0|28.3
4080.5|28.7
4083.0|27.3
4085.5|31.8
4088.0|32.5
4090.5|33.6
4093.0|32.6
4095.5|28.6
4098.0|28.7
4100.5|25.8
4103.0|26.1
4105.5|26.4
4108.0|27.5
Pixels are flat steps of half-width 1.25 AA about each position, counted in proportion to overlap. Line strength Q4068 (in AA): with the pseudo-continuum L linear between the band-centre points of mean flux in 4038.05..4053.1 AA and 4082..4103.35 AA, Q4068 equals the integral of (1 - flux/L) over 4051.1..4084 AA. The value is 1.5 AA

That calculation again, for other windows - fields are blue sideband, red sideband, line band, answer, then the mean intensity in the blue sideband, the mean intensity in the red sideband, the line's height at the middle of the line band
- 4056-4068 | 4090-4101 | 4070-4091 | -0.76 AA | 25.9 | 29.9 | 28.1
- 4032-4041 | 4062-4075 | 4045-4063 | -0.70 AA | 27.7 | 26.2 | 26.9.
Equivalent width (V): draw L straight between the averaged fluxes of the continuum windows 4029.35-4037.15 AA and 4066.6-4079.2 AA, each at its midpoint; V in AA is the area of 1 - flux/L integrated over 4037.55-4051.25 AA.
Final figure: 0.2 AA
